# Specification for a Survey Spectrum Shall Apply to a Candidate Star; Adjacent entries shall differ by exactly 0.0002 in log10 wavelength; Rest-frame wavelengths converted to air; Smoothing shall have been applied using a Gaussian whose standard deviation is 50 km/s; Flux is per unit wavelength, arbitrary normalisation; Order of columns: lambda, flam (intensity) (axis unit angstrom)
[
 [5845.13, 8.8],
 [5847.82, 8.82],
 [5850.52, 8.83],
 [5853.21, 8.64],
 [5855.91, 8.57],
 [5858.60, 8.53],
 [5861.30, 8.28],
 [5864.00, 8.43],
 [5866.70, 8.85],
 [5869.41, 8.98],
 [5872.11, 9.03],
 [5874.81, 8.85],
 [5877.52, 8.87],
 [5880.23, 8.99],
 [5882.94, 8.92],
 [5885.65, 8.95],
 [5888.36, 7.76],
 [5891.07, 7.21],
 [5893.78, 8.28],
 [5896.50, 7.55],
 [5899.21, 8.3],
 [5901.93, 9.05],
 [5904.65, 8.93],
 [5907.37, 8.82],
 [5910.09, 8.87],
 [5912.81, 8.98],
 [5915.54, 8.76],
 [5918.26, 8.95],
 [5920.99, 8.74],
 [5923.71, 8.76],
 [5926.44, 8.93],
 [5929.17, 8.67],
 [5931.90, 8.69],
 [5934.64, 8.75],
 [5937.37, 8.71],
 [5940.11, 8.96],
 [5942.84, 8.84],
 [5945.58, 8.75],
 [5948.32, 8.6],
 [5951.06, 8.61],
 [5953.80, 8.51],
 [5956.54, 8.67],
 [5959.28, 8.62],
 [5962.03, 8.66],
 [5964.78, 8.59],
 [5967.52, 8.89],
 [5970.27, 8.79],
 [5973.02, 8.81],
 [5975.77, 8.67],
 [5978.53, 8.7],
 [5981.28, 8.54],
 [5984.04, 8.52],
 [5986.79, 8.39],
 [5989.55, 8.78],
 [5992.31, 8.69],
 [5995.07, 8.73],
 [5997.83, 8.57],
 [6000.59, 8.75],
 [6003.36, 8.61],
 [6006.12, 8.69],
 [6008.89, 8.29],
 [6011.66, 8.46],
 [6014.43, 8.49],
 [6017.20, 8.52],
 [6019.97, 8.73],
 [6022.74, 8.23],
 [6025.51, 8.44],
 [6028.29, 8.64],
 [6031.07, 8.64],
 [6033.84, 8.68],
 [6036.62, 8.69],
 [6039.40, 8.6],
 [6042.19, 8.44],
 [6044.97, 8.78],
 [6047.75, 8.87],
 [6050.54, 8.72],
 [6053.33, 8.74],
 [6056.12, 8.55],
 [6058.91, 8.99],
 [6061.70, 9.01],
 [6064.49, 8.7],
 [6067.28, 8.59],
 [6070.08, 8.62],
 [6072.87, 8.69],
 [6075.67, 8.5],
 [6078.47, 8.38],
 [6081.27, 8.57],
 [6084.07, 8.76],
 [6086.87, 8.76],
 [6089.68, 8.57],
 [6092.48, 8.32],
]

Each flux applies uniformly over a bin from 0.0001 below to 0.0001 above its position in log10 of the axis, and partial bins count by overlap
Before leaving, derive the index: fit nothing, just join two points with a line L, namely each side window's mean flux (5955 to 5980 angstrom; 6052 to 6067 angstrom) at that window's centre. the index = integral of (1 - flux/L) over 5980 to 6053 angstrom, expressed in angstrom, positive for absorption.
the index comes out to 1.3 angstrom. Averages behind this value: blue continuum 8.71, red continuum 8.79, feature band 8.6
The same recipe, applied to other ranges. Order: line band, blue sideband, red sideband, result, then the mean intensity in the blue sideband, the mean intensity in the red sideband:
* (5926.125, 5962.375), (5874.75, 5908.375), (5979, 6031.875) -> -0.80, 8.48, 8.57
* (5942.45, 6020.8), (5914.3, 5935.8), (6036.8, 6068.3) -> 1.10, 8.78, 8.73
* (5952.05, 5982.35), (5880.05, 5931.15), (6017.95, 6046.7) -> -0.30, 8.59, 8.59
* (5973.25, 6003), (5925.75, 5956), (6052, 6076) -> 0.28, 8.72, 8.72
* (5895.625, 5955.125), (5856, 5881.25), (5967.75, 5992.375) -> -0.15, 8.74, 8.66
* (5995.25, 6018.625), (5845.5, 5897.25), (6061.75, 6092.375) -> 0.12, 8.56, 8.62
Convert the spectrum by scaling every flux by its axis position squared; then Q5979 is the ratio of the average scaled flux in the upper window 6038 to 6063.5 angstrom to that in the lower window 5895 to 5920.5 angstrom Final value 1.06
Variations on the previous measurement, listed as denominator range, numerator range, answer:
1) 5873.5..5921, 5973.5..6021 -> 1.03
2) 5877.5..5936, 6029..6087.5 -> 1.06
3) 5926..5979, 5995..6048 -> 1.01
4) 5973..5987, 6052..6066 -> 1.05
